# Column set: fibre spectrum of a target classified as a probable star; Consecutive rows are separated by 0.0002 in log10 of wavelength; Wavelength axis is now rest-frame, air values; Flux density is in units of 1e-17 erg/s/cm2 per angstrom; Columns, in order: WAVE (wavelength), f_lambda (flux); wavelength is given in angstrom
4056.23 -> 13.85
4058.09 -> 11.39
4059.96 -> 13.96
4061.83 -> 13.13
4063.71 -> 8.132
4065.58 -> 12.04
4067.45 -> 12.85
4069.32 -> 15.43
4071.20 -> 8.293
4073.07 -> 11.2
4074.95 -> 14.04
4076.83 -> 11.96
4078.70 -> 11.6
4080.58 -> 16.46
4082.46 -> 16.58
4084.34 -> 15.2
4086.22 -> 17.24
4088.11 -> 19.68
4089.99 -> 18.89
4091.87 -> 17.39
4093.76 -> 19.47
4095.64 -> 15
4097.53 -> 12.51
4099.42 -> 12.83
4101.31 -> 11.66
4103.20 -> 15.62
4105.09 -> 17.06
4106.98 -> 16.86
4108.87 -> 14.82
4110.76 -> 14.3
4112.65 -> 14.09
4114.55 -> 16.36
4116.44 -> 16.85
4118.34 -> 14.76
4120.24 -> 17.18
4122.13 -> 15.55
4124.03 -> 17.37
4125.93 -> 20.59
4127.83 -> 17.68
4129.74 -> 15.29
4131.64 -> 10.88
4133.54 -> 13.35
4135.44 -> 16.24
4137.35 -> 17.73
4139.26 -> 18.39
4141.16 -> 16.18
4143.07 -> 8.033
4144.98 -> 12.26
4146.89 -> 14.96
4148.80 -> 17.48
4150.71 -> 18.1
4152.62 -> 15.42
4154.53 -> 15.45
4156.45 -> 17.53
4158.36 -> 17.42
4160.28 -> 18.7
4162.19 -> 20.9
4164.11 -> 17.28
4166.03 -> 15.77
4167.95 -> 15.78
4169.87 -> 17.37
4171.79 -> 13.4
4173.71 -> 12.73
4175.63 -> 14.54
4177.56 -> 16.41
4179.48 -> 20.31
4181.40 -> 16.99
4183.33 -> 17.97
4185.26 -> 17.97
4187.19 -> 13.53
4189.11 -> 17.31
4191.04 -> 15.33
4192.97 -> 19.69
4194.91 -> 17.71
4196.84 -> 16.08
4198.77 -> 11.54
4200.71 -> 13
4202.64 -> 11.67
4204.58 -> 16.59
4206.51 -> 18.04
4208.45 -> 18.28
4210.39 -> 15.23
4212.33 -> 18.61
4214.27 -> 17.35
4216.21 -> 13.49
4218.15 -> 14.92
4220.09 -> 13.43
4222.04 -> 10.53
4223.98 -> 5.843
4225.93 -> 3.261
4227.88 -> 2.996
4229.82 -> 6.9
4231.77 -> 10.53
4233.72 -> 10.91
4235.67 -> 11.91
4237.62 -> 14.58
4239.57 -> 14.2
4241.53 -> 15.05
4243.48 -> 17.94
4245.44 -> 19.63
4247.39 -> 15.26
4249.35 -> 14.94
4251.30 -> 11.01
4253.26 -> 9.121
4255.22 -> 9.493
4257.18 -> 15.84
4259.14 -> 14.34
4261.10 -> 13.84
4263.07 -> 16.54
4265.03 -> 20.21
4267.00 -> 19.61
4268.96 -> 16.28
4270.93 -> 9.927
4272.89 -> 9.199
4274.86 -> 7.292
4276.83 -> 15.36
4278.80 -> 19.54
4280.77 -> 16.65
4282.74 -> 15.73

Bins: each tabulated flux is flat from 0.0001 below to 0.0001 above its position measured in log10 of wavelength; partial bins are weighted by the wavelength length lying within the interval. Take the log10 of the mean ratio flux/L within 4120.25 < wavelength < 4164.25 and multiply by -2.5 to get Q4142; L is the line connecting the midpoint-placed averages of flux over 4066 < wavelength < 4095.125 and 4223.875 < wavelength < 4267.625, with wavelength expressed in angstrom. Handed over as -0.14 mag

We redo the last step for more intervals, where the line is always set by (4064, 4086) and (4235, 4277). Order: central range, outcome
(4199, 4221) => -0.109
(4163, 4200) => -0.175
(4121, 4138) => -0.188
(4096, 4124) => -0.130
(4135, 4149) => -0.108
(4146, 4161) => -0.231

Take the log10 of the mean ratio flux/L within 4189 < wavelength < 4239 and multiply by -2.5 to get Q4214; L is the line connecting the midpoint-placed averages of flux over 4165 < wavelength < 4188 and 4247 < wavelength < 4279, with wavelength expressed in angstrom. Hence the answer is 0.15 mag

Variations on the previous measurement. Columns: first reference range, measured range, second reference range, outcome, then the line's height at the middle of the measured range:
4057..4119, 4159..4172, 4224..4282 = -0.24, 13.8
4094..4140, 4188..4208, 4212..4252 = -0.18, 13.4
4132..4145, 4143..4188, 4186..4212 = -0.08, 15.1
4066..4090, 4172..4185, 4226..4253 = -0.24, 13.1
